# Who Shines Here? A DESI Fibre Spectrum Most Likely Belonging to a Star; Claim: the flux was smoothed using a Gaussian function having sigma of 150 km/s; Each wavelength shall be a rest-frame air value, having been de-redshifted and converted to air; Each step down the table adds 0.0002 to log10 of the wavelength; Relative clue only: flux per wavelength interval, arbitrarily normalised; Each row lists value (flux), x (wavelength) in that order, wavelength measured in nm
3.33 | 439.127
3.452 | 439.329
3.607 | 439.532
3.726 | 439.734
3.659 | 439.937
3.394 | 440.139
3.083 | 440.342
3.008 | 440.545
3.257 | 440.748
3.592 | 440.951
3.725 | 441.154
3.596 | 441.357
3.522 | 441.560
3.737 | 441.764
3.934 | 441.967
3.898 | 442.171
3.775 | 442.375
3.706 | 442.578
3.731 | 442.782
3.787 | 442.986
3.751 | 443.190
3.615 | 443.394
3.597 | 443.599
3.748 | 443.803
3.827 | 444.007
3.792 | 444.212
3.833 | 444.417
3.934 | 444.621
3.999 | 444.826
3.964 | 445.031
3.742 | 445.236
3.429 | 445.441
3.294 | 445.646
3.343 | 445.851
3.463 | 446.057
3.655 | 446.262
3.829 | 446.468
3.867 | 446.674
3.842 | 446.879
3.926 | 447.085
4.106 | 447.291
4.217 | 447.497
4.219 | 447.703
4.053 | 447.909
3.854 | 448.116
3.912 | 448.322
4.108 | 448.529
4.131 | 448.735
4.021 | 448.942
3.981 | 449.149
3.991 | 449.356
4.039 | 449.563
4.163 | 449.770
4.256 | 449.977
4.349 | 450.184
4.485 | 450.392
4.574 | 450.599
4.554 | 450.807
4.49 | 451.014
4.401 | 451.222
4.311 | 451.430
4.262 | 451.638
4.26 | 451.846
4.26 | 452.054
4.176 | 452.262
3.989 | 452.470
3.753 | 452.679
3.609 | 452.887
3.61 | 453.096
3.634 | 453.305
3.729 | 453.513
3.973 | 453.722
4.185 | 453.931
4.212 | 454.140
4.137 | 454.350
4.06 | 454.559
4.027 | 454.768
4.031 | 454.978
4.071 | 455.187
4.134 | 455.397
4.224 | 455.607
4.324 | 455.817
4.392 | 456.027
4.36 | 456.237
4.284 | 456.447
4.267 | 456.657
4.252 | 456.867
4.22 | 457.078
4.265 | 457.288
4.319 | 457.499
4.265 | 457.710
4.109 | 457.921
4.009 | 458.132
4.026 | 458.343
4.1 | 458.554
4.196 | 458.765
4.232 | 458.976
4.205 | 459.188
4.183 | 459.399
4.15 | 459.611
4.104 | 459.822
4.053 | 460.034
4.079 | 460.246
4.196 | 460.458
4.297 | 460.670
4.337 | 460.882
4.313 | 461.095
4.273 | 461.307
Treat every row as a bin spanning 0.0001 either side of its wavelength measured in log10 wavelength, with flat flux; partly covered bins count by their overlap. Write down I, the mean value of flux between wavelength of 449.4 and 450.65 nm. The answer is 4.29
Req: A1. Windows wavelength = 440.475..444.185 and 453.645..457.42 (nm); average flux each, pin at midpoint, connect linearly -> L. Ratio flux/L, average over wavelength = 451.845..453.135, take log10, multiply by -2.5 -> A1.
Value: 0.03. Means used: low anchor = 3.66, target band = 3.94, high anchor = 4.19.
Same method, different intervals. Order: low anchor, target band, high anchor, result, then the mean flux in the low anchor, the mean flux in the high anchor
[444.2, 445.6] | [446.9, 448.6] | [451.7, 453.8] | -0.06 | 3.79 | 3.91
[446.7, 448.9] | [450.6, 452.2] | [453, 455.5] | -0.09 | 4.03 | 3.99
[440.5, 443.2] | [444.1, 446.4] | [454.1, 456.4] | 0.03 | 3.65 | 4.18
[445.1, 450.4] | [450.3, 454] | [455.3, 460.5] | -0.02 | 3.92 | 4.2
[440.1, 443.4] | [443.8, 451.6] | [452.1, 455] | -0.06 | 3.6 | 3.94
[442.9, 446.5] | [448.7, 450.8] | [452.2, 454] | -0.12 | 3.7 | 3.84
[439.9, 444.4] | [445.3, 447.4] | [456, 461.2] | 0.03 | 3.63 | 4.21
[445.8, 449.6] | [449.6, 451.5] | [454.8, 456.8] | -0.09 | 3.93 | 4.23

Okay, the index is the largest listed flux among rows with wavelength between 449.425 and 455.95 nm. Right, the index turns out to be 4.574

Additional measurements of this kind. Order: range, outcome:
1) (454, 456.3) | 4.392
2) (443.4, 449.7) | 4.219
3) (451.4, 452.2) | 4.311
